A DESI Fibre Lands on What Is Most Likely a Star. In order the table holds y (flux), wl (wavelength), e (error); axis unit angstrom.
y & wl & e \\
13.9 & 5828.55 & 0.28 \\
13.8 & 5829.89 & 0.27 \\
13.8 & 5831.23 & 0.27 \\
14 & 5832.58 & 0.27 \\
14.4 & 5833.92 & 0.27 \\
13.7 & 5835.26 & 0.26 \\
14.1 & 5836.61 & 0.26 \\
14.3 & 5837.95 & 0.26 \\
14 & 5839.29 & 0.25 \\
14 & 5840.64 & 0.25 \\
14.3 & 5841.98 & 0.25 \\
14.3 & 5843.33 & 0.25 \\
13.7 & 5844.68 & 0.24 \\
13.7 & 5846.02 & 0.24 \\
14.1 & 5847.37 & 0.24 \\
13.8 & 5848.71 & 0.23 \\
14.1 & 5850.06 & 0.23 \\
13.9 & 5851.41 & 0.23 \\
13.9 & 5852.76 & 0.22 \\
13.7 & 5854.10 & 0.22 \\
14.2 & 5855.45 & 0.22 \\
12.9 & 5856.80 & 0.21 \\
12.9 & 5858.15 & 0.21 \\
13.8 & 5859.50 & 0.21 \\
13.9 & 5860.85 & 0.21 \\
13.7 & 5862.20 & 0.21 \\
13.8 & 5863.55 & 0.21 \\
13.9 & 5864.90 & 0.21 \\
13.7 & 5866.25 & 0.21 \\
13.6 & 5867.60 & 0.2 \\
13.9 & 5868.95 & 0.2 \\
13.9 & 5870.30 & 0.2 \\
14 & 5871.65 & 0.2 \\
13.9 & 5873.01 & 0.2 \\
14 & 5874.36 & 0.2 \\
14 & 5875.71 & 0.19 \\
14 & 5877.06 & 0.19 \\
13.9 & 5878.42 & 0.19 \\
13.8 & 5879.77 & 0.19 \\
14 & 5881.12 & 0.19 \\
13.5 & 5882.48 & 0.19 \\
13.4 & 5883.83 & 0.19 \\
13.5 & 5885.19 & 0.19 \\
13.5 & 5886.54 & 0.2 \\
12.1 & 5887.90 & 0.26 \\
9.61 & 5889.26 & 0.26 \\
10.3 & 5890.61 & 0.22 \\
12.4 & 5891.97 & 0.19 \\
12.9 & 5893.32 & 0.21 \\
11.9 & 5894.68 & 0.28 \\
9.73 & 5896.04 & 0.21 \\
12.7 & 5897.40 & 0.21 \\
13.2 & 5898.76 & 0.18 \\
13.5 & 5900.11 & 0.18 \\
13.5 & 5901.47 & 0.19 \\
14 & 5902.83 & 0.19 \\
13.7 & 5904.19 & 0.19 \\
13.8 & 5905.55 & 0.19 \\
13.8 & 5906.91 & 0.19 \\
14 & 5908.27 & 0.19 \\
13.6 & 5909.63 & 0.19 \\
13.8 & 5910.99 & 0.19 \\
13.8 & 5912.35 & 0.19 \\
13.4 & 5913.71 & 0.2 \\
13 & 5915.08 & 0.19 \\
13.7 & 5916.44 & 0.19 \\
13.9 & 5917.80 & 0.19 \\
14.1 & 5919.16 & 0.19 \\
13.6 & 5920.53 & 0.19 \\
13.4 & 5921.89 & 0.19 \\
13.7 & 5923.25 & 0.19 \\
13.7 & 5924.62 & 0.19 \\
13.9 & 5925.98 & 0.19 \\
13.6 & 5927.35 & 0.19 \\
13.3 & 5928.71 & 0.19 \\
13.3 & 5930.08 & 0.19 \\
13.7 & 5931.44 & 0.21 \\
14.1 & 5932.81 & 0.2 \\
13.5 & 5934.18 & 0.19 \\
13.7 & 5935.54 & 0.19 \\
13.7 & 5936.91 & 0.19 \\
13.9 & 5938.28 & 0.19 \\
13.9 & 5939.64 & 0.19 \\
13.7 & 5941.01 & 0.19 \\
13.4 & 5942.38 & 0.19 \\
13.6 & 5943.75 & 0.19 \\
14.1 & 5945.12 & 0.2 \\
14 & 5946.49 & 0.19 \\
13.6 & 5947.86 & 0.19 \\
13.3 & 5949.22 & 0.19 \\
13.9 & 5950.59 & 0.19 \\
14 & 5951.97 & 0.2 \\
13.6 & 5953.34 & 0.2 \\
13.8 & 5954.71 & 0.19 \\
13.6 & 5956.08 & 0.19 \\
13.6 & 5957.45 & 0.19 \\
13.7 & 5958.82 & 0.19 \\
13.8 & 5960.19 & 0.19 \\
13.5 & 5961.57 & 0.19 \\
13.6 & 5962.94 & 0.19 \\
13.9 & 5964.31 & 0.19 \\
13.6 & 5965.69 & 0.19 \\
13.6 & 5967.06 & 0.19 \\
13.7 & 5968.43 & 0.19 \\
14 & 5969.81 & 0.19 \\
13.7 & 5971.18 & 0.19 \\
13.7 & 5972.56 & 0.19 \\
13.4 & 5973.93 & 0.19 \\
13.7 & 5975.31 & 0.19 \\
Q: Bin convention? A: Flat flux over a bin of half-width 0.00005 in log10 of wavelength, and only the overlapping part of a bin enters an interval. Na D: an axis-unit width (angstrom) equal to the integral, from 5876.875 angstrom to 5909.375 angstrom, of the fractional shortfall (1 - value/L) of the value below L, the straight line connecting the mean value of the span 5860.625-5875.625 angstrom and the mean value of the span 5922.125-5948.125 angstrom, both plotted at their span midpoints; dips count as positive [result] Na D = 2.01 angstrom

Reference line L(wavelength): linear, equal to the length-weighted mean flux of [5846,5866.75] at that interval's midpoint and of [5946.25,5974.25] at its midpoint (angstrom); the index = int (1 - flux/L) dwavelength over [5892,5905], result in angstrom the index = 0.9 angstrom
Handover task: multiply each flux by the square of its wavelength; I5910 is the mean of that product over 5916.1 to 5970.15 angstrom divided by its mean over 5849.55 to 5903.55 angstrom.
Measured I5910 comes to 1.1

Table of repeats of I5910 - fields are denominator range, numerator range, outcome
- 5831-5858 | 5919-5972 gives 1.02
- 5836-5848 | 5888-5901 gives 0.86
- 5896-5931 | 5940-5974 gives 1.03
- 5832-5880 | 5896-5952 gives 1.00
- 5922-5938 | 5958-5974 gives 1.02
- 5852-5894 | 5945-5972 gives 1.06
